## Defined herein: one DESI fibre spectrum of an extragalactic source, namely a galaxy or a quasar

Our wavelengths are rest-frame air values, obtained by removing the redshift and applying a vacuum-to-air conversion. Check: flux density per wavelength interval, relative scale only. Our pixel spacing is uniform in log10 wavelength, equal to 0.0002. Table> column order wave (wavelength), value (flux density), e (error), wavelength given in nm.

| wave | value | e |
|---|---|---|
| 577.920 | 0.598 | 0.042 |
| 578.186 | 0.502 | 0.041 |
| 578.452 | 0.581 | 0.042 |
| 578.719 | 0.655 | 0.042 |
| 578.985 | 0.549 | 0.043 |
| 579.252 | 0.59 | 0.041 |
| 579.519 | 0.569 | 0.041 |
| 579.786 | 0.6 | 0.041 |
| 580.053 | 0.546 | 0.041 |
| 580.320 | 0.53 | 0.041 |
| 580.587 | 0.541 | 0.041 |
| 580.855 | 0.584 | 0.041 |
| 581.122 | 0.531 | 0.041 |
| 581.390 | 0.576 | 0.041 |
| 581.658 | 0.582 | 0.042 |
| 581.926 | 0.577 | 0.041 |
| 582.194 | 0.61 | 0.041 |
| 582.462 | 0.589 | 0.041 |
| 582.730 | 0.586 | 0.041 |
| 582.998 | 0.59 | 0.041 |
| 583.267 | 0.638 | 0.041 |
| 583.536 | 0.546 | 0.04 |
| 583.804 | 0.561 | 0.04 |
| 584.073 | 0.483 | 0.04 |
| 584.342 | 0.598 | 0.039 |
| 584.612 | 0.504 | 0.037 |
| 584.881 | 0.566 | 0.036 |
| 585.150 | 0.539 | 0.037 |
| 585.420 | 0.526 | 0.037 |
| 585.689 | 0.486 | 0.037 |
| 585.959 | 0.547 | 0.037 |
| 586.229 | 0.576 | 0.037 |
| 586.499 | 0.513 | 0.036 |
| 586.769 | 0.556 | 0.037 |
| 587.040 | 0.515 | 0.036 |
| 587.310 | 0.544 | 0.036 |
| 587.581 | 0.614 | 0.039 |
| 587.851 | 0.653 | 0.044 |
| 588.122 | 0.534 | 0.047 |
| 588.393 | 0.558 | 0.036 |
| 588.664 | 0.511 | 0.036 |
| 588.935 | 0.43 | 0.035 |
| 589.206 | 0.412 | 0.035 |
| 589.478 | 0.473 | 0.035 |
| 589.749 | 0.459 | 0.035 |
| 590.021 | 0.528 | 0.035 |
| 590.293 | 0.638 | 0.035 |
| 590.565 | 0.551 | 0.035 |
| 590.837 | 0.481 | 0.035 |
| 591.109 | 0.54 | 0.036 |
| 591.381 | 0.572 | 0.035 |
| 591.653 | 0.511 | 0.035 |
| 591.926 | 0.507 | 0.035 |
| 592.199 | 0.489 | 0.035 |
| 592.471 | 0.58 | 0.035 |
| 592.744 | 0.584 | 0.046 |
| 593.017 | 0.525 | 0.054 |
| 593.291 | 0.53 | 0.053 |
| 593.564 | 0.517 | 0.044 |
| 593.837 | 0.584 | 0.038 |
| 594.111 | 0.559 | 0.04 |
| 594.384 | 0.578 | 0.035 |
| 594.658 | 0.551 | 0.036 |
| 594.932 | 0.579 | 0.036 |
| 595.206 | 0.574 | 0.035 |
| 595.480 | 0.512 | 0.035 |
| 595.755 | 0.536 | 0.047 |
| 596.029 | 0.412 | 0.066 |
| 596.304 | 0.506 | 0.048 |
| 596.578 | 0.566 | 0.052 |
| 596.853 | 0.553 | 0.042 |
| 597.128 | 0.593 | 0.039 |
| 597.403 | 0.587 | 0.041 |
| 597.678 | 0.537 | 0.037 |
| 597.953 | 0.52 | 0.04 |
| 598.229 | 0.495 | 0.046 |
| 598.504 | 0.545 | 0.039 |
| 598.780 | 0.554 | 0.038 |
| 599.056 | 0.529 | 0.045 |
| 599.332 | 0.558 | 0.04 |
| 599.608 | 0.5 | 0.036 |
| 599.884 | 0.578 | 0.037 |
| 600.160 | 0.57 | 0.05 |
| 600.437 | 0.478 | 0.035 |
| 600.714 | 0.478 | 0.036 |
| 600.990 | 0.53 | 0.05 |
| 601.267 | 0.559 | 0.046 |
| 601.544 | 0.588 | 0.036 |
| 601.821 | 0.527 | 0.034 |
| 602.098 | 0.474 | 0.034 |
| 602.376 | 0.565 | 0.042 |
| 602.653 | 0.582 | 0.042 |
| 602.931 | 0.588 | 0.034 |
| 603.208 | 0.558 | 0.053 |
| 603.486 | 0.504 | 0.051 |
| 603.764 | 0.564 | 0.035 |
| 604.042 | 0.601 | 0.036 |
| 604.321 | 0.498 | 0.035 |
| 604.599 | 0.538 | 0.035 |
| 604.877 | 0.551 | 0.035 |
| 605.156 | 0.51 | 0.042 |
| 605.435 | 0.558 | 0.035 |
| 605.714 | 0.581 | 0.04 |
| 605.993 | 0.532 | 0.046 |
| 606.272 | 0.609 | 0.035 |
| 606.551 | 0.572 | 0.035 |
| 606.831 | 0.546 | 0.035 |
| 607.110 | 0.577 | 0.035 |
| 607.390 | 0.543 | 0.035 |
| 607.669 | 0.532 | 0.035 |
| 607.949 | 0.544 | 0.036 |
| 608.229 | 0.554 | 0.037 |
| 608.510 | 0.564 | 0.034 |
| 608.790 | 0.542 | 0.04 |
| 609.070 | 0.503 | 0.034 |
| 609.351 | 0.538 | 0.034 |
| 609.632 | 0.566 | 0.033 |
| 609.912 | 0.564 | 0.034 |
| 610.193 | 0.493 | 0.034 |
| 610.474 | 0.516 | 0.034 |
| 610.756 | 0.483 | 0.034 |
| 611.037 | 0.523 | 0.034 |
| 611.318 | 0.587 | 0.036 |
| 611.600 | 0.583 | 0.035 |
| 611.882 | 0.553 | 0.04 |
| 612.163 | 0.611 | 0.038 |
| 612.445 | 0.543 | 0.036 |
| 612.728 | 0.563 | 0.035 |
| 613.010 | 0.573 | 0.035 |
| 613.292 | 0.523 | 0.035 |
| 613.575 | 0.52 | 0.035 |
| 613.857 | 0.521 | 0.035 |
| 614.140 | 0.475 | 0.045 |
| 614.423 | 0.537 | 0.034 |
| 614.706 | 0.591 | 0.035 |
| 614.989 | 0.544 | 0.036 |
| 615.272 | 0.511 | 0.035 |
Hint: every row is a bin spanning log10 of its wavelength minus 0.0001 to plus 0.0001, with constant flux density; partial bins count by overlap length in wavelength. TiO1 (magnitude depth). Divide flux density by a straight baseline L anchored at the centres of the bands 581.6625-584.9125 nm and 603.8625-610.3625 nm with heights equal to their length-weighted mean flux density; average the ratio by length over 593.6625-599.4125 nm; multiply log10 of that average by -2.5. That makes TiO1 0.03 mag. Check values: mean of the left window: 0.571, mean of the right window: 0.548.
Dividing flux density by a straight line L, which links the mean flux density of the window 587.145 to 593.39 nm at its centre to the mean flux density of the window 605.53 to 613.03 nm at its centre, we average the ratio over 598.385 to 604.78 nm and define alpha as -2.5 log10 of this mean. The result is 0.00 mag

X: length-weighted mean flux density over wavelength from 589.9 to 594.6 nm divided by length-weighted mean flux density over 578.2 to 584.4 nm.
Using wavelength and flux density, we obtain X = 1.0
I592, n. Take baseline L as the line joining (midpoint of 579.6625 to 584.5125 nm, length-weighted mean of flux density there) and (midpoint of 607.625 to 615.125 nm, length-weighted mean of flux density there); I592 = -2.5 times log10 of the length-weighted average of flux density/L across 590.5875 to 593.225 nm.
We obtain 0.06 mag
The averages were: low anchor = 0.57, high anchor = 0.543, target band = 0.533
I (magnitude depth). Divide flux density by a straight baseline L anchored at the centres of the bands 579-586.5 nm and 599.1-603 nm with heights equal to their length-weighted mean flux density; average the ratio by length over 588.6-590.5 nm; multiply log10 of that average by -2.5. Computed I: 0.12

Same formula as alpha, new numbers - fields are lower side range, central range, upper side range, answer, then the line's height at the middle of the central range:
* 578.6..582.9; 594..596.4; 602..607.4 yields 0.06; 0.562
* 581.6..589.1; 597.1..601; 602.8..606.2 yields 0.03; 0.551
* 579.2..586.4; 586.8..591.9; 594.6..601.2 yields 0.04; 0.55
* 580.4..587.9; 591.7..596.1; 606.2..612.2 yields 0.03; 0.556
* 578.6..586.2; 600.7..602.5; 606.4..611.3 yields 0.02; 0.547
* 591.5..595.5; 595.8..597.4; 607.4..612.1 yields 0.03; 0.546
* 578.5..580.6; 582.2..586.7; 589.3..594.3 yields 0.01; 0.559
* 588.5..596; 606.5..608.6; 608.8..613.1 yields -0.02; 0.543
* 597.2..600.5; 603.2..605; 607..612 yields -0.01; 0.541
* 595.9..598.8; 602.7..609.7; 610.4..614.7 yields -0.02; 0.539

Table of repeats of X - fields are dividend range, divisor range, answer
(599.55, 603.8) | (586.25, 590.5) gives 1.02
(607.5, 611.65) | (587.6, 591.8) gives 1.02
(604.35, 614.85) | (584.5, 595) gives 1.02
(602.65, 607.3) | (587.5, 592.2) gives 1.06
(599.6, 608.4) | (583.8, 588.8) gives 1.00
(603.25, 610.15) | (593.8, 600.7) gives 1.02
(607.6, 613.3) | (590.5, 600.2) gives 1.01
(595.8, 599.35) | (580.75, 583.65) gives 0.92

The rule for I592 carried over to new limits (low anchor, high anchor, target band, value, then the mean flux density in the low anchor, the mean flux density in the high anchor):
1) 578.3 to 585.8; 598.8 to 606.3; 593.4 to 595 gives -0.01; 0.566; 0.544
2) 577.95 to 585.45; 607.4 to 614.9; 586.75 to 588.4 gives -0.01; 0.567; 0.542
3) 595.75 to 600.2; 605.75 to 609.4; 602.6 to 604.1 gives -0.04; 0.537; 0.552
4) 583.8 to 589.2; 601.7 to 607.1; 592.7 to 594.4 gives -0.02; 0.537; 0.551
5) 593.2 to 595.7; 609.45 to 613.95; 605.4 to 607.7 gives -0.03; 0.554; 0.545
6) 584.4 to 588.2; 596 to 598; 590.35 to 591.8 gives 0.02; 0.549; 0.542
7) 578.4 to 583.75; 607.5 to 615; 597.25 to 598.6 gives 0.04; 0.578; 0.542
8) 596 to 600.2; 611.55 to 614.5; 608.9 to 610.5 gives 0.02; 0.54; 0.545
